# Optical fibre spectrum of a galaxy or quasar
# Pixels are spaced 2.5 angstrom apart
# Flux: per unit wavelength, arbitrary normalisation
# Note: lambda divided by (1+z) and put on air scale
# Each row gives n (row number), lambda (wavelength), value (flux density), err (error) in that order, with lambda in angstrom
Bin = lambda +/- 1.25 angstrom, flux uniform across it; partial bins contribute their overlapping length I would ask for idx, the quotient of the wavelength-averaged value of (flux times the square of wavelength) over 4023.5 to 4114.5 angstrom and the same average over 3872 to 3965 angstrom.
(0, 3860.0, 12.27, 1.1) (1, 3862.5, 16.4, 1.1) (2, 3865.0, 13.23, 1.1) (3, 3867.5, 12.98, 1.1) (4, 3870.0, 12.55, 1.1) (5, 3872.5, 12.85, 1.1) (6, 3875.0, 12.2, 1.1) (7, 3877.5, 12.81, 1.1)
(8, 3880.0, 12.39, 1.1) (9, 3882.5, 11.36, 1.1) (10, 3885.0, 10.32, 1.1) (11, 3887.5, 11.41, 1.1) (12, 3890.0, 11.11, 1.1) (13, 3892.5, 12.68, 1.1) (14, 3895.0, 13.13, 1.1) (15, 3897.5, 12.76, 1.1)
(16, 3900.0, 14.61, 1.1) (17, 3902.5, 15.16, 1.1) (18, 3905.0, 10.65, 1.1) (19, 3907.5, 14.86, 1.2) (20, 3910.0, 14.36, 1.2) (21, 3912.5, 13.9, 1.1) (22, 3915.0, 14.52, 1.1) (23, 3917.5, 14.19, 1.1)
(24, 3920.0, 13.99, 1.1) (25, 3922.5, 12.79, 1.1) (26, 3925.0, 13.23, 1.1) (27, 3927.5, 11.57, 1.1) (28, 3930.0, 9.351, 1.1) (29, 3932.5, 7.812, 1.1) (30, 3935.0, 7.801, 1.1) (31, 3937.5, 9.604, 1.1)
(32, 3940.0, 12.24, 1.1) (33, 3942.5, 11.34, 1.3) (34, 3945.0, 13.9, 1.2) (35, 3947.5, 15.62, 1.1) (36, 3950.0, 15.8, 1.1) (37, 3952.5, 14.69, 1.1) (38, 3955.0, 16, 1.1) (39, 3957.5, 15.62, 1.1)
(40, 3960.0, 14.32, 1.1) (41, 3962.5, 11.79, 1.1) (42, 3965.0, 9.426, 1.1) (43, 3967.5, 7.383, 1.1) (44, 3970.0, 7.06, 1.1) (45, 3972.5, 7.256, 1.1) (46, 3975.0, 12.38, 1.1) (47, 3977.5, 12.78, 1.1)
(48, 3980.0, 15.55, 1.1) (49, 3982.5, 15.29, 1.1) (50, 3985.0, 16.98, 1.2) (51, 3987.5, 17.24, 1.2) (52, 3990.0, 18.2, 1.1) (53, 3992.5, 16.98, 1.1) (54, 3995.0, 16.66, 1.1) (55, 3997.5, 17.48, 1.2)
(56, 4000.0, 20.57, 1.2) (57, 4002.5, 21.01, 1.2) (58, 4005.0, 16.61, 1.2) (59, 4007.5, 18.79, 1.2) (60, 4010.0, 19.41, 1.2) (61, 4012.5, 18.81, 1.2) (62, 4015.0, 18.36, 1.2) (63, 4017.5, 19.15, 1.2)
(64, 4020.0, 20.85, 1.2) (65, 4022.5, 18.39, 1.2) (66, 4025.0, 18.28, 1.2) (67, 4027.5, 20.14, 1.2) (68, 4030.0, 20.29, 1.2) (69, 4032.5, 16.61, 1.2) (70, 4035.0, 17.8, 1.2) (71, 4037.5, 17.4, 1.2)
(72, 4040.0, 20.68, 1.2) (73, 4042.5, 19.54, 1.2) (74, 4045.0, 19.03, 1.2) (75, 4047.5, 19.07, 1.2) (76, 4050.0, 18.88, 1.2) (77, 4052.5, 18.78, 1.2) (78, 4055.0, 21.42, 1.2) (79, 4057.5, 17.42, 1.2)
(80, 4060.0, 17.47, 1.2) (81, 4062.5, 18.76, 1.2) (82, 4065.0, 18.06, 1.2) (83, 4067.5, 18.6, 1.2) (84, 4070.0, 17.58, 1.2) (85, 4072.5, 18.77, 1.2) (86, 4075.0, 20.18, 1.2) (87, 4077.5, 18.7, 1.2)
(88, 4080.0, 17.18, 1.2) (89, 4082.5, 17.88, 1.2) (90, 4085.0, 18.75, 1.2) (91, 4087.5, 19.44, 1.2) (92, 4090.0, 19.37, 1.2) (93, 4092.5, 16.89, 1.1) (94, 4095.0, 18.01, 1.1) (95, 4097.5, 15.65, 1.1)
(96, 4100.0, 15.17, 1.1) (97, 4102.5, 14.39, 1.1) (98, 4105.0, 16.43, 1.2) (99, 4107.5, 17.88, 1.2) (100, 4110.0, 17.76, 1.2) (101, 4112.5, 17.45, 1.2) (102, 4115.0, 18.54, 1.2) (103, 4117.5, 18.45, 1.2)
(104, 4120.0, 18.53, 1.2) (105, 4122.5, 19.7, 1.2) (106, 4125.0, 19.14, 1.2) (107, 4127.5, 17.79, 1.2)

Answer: 1.5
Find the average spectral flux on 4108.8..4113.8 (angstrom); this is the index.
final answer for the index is 17.6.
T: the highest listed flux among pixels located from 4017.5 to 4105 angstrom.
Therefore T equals 21.42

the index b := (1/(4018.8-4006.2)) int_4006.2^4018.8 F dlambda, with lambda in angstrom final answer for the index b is 18.9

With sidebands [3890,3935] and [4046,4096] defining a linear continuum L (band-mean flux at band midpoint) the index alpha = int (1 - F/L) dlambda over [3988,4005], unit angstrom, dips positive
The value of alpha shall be -2.65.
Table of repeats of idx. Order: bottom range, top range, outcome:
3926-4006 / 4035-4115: 1.40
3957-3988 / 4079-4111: 1.49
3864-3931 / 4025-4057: 1.60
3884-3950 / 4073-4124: 1.56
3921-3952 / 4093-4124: 1.59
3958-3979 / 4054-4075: 1.85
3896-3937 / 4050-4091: 1.61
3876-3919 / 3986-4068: 1.54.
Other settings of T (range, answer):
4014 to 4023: 20.85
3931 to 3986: 16.98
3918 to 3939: 13.99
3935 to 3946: 13.9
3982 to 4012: 21.01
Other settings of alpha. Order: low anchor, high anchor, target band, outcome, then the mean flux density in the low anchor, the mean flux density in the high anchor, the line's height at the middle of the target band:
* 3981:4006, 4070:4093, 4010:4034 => -1.4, 17.7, 18.6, 18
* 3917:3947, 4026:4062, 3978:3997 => -1.7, 11.5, 18.9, 15.2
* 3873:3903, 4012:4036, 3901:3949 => 5.5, 12.4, 18.9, 14.2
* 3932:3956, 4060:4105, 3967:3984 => 3.0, 12.6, 17.8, 13.8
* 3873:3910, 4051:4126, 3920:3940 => 4.4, 12.6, 18.1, 13.7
